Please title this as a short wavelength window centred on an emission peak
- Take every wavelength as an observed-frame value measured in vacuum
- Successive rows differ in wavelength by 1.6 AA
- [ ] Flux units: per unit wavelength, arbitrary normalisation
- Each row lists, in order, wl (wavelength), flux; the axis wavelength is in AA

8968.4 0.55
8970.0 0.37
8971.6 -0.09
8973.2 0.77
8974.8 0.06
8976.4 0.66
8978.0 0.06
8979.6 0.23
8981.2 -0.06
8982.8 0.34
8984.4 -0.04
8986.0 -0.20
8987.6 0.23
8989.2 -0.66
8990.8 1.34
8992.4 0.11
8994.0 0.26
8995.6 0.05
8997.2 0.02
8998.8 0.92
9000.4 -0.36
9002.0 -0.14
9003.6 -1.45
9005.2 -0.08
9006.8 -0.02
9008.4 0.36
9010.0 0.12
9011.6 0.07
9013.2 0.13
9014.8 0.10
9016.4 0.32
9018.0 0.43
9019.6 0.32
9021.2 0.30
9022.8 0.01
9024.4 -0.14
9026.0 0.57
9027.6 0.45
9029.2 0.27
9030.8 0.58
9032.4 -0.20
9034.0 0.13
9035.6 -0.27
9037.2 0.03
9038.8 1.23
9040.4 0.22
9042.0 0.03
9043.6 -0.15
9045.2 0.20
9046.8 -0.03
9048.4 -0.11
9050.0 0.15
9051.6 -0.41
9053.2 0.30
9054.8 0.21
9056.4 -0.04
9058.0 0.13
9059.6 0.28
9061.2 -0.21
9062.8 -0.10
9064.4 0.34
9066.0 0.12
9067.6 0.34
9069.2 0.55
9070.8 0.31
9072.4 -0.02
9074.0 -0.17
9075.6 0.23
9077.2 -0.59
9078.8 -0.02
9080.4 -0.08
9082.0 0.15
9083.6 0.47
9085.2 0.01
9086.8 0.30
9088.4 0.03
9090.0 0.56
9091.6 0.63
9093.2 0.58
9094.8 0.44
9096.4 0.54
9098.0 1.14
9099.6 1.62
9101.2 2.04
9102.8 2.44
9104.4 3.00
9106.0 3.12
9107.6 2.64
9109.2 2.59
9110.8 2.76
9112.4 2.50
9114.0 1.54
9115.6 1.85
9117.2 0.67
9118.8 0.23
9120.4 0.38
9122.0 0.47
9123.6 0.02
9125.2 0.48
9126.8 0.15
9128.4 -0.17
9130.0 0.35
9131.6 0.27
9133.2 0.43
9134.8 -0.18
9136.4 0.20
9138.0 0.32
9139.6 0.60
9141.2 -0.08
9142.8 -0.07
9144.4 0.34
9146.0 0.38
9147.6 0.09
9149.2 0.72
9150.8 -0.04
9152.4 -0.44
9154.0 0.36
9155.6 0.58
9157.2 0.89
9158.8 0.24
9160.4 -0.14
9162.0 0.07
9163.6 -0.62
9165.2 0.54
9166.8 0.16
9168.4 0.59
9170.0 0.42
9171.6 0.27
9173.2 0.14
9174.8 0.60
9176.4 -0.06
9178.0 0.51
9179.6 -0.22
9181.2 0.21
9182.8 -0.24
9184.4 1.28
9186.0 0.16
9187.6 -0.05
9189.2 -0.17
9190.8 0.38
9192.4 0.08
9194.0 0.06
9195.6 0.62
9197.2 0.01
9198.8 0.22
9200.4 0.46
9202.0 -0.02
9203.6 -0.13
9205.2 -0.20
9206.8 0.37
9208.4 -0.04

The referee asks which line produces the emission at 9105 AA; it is [O II] 3727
